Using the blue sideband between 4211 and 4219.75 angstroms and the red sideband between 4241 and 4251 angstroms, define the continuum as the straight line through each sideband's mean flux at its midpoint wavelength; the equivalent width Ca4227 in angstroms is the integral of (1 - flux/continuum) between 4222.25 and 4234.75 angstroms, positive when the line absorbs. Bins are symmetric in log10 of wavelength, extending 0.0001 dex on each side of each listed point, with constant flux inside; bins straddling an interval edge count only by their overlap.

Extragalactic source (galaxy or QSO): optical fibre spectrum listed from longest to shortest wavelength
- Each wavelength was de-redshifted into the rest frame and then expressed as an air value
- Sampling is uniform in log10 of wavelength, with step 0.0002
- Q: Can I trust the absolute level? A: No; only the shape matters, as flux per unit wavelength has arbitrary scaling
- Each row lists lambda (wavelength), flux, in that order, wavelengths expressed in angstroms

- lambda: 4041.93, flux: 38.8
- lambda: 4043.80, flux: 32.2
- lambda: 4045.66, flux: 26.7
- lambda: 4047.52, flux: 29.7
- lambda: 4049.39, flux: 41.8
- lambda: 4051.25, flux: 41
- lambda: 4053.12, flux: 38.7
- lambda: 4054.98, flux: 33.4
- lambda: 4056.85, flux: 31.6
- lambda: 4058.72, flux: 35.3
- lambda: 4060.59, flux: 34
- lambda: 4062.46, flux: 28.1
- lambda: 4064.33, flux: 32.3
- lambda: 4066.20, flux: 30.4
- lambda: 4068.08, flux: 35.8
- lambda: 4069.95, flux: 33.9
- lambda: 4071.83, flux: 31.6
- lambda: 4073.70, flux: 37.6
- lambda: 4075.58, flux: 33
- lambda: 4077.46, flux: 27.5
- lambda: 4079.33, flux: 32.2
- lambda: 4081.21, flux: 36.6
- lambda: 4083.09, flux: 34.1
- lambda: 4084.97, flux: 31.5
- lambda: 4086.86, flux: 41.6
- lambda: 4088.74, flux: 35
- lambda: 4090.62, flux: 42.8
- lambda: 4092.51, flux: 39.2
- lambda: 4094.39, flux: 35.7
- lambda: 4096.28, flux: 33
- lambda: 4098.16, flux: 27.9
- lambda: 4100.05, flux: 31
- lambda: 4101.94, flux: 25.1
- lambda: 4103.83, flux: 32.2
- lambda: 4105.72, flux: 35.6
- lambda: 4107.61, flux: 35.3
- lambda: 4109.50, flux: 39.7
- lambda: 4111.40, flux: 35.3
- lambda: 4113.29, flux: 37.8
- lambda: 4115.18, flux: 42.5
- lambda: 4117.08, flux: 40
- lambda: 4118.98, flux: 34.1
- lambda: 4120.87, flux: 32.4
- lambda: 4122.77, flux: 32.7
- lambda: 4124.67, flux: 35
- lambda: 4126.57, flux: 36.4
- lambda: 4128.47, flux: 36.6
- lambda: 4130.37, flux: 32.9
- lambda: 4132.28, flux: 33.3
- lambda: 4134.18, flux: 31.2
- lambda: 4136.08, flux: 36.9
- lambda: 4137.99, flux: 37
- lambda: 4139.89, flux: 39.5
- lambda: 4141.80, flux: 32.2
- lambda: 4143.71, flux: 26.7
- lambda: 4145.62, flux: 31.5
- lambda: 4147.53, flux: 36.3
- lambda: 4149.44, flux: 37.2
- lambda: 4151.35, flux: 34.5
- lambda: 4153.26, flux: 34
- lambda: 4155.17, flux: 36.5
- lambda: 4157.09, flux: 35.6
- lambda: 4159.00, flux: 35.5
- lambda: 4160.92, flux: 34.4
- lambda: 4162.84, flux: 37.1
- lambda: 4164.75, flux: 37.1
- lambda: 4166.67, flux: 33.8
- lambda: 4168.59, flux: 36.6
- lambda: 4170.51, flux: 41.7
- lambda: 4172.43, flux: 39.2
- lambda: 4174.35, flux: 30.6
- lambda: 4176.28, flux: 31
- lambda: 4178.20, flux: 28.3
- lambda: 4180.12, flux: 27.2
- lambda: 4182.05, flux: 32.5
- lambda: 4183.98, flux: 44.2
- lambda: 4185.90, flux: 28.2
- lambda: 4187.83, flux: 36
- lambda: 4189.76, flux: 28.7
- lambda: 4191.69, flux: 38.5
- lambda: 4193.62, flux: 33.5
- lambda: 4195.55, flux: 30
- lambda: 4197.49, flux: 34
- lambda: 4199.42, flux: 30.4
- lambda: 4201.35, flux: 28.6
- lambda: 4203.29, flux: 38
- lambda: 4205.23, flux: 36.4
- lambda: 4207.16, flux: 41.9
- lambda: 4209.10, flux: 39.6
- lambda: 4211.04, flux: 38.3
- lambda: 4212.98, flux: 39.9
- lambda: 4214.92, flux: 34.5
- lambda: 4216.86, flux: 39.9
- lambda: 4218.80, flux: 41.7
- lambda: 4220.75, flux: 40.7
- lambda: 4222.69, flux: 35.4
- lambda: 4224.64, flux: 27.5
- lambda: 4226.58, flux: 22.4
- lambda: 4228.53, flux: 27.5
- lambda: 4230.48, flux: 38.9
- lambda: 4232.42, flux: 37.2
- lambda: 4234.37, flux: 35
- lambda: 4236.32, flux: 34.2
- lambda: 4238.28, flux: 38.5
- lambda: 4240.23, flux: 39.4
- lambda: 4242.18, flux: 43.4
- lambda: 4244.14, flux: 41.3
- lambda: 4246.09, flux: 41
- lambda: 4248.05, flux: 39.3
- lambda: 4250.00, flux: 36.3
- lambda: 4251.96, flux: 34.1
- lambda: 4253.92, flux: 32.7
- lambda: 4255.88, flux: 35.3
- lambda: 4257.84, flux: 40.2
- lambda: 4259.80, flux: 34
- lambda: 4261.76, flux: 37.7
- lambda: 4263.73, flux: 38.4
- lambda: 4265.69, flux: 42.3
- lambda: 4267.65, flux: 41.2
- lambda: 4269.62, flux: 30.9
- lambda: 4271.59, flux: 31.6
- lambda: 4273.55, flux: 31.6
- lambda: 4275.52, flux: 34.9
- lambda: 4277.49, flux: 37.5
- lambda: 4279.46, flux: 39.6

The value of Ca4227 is 2.5 angstroms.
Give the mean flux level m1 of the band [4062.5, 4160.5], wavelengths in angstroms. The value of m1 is 34.5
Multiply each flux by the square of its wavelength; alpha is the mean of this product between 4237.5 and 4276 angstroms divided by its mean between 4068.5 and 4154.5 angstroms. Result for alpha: 1.2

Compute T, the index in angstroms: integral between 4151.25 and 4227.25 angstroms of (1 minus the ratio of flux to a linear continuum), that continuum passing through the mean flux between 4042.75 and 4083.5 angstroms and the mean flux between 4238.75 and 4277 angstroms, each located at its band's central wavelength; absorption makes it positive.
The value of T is 2.1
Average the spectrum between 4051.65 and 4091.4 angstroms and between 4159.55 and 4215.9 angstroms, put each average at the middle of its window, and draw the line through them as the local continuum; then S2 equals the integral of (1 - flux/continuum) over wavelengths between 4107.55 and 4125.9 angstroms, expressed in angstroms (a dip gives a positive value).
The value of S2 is -1.1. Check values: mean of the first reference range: 34.2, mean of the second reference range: 34.8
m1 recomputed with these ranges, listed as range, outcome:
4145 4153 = 35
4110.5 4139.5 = 35.7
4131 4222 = 35.1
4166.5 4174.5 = 37.2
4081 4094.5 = 37.2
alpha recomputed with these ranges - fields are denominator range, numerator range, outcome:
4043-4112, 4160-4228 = 1.08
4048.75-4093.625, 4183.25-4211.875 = 1.07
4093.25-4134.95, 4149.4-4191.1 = 1.03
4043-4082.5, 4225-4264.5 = 1.18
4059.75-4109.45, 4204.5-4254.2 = 1.17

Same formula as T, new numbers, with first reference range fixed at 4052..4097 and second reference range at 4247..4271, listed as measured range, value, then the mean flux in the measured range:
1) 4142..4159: 0.6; 34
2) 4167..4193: 1.3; 34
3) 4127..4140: 0.0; 35.1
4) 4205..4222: -1.4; 39.3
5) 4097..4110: 1.0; 32.2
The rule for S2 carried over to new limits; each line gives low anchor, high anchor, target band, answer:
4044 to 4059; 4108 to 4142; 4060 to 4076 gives 0.9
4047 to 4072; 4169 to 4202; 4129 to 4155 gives -0.5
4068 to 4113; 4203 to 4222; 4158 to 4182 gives 2.0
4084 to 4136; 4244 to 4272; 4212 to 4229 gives 0.9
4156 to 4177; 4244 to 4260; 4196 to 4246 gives 0.5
